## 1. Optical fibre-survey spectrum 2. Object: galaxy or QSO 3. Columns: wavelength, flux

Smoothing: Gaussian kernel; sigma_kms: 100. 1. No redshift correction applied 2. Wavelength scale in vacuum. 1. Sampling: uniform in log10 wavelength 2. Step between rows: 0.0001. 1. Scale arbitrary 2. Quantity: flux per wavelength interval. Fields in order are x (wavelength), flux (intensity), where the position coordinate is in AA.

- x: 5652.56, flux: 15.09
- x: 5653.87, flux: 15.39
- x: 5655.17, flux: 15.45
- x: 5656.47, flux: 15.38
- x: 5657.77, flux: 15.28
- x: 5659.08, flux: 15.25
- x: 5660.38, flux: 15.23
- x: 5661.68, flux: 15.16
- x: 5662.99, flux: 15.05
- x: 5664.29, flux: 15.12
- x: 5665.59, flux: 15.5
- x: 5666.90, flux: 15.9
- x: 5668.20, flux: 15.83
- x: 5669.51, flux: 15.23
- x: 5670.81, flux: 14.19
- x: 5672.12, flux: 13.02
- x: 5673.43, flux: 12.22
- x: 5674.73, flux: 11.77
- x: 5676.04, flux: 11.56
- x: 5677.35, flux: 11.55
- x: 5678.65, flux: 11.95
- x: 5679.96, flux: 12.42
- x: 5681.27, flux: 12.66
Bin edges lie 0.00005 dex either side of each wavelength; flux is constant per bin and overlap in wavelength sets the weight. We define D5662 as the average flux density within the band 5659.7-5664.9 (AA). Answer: 15.2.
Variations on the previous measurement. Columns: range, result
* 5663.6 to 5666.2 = 15.4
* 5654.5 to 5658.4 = 15.4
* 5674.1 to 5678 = 11.6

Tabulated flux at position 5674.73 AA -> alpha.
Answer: 11.77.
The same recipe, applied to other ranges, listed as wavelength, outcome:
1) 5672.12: 13.02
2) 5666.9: 15.9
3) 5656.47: 15.38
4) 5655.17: 15.45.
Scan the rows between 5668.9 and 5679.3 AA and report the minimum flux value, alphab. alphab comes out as 11.55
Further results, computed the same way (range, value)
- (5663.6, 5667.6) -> 15.12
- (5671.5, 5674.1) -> 12.22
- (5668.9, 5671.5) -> 14.19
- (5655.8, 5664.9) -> 15.05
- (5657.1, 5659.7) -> 15.25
